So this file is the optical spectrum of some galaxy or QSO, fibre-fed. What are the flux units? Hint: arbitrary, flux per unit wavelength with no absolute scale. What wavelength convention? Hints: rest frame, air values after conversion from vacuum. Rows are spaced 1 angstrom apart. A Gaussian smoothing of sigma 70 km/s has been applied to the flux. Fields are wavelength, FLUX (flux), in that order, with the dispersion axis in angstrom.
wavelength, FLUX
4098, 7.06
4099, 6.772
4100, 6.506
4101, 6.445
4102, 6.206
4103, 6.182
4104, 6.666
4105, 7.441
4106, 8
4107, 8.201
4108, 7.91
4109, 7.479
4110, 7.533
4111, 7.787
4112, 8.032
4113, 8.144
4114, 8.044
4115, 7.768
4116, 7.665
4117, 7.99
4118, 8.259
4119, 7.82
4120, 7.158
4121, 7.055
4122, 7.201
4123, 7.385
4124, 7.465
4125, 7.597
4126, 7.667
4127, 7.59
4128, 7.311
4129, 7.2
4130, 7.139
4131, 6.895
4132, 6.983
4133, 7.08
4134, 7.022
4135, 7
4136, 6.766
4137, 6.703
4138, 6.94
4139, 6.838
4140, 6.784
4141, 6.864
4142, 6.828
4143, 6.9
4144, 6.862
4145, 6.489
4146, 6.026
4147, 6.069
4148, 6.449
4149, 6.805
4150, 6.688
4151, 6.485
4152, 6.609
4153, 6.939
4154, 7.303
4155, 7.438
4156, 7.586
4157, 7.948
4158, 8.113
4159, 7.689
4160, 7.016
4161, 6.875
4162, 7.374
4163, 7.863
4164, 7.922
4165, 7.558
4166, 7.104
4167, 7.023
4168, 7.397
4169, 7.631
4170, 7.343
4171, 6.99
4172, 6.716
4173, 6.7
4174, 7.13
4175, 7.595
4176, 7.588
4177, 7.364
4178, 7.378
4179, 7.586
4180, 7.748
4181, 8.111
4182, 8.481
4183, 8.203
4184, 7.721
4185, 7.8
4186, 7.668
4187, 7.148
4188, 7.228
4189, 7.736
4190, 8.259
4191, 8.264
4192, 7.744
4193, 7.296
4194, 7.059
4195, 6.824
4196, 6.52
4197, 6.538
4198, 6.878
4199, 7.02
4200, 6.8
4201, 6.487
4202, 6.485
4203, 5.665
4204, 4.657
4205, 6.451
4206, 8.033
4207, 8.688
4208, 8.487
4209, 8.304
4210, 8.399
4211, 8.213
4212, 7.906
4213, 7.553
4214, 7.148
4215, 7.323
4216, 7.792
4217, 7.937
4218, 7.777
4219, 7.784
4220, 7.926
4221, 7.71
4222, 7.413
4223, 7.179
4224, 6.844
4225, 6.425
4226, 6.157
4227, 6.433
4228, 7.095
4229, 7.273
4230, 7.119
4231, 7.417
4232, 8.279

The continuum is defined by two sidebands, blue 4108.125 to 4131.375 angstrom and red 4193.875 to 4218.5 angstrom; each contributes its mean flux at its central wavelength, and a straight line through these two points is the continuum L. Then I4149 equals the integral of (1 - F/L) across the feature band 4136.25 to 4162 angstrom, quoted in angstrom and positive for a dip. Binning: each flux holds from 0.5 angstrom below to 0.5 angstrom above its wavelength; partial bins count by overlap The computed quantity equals 1.82 angstrom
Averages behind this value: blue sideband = 7.58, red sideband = 7.24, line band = 6.94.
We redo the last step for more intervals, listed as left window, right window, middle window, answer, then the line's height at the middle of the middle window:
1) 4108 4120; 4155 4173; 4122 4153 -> 2.9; 7.63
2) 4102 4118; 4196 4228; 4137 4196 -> 1.1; 7.41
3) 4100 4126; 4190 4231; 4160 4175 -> 0.2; 7.35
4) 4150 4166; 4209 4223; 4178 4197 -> -0.1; 7.56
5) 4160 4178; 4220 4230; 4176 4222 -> -2.1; 7.14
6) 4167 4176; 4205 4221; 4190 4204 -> 1.4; 7.63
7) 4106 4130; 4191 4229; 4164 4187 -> -0.3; 7.39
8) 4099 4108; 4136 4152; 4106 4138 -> -3.0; 6.84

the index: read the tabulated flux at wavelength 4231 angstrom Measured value 7.417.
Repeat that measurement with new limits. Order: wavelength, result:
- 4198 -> 6.878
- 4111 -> 7.787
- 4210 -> 8.399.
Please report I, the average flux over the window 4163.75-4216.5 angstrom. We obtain 7.39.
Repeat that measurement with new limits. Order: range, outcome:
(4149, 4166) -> 7.32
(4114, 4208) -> 7.23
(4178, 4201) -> 7.46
